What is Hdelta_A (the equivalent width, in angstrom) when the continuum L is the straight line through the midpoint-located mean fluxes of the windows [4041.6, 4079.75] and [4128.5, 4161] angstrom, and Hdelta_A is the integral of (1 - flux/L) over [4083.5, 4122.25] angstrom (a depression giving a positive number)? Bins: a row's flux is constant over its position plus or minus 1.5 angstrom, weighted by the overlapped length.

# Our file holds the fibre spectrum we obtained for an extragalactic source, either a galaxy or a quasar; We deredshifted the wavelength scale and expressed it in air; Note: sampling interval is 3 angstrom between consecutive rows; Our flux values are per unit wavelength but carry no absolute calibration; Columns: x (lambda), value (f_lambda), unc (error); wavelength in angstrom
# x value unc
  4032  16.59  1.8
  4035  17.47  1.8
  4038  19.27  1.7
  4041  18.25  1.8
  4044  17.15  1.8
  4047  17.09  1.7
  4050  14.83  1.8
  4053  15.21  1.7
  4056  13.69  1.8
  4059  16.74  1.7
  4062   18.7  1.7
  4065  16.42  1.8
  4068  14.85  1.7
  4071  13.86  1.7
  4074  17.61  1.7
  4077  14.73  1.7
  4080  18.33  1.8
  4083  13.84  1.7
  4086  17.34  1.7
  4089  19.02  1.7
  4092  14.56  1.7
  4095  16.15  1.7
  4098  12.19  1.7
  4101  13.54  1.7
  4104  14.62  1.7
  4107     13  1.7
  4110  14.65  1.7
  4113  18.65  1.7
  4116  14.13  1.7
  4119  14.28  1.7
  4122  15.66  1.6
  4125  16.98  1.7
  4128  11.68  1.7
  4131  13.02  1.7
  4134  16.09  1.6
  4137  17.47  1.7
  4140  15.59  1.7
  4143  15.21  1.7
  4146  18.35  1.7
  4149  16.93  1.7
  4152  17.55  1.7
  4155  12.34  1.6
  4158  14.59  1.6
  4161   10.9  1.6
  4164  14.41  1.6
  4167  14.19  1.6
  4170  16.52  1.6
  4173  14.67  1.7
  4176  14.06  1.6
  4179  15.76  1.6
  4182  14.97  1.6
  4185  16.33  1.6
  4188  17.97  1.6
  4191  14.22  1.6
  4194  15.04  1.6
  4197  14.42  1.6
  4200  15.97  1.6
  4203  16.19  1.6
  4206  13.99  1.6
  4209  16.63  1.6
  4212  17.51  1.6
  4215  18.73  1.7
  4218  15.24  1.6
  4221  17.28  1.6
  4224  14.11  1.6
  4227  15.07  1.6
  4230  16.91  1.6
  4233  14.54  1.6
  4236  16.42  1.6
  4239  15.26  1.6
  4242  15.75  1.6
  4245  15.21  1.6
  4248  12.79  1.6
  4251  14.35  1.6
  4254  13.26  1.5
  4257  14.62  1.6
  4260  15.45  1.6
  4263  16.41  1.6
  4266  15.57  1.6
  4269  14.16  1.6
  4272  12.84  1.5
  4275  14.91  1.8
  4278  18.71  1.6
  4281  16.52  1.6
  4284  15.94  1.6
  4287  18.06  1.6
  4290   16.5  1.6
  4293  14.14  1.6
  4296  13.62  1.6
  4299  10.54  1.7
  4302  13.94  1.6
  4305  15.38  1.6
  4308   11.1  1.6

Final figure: 1.3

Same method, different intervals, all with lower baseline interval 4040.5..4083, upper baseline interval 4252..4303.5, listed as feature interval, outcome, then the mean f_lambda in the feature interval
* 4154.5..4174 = 2.0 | 14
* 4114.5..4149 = 0.8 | 15.4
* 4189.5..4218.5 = -0.8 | 15.8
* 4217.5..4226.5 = -0.1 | 15.5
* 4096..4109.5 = 2.0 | 13.5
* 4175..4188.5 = -0.2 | 15.7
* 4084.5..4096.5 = -0.6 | 16.8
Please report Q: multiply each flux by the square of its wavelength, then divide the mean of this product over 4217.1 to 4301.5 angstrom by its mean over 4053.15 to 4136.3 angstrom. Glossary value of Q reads 1.07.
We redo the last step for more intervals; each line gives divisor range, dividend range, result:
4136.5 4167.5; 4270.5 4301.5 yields 1.06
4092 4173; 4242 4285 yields 1.07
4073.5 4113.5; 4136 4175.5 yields 1.02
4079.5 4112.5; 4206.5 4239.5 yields 1.13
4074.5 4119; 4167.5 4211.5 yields 1.06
